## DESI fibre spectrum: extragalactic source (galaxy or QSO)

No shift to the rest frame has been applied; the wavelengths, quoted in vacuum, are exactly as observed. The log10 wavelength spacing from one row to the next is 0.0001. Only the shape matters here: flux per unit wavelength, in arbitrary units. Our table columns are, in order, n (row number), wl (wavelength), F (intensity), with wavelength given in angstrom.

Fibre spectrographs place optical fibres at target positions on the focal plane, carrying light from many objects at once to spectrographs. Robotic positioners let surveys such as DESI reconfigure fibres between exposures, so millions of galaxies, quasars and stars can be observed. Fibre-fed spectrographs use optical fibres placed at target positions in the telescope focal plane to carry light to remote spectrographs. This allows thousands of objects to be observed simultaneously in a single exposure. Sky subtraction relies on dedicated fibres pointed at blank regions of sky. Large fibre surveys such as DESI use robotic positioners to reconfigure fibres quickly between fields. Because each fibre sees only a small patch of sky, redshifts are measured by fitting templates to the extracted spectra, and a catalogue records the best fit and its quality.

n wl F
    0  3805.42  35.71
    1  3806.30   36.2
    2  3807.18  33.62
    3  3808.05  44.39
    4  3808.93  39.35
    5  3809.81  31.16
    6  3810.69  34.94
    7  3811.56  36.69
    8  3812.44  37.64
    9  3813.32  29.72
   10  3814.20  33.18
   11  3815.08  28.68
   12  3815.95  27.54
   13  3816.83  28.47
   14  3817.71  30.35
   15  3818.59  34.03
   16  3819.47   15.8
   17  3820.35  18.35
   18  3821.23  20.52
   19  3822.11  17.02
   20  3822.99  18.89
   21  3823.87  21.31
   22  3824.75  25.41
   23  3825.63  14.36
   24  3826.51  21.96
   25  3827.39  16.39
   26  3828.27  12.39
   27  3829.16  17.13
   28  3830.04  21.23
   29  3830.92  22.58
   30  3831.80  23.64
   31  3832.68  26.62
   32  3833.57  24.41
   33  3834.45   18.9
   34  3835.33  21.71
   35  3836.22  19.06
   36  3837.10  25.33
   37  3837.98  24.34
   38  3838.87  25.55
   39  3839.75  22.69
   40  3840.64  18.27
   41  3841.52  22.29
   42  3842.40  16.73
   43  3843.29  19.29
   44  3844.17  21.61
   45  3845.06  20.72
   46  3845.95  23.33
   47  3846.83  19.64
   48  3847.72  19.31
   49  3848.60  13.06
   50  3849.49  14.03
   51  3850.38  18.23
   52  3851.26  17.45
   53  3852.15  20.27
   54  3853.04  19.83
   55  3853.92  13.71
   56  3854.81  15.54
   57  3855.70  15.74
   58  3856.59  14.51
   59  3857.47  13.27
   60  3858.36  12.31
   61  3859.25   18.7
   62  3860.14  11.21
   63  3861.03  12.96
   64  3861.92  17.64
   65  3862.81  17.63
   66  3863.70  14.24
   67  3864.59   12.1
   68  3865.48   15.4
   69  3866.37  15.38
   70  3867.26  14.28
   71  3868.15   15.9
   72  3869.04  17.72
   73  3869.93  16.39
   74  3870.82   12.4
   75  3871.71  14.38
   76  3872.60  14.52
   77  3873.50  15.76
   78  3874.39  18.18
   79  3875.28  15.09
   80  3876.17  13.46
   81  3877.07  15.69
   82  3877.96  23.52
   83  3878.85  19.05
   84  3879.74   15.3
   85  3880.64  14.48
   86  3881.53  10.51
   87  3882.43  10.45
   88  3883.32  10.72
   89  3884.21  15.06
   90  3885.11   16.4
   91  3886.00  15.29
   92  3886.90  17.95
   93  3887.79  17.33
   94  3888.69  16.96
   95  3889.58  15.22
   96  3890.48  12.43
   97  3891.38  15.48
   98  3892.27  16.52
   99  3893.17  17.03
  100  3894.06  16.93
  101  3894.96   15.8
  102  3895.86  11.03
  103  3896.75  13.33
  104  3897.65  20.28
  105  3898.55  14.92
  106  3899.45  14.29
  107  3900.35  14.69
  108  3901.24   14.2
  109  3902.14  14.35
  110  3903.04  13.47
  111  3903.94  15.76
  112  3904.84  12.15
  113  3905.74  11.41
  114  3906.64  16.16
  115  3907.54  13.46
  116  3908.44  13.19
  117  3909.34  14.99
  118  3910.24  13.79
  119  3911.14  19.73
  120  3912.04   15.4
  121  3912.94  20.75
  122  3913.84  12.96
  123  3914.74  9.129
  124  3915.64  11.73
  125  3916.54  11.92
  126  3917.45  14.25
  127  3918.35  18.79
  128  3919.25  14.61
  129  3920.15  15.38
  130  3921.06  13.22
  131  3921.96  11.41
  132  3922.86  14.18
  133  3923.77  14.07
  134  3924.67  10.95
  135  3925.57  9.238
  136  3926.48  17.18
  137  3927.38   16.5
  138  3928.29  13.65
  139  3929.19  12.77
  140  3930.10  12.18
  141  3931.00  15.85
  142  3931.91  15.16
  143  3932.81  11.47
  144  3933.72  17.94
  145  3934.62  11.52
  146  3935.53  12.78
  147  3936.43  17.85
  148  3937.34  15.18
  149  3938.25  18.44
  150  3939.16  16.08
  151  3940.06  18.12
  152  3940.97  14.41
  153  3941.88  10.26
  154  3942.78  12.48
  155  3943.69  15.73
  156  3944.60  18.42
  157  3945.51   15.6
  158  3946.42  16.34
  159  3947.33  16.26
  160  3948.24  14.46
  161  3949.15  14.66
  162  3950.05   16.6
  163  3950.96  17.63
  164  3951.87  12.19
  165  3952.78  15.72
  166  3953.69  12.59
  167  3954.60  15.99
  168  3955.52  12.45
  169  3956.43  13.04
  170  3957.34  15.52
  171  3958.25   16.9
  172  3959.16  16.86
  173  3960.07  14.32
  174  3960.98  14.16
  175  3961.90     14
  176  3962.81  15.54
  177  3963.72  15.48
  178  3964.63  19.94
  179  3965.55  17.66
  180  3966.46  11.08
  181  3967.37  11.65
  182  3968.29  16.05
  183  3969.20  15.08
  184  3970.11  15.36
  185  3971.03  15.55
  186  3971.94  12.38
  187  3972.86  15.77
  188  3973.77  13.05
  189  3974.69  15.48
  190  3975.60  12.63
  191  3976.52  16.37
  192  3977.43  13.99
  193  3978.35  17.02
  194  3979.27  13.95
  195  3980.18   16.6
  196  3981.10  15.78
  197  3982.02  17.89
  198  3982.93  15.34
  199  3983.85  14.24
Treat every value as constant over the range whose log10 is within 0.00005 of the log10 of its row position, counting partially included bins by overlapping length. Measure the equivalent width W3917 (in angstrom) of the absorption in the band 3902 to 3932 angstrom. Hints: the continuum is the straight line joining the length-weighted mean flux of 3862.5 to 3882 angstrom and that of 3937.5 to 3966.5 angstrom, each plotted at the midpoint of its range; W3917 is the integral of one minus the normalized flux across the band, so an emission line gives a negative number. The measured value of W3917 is 2.6 angstrom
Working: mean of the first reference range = 15.5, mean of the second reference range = 15.3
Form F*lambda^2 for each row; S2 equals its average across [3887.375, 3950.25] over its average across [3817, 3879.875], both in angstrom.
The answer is 0.8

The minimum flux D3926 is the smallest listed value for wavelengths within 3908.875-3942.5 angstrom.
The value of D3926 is 9.129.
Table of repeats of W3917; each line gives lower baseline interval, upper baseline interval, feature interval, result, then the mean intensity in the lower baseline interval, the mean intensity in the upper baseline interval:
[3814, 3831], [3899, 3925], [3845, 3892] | 5.9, 22.1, 14.2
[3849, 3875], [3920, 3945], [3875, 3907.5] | -0.1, 15.5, 14.4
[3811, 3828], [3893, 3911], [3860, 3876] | 3.2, 25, 14.6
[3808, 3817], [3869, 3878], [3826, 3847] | 4.2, 33.5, 15.7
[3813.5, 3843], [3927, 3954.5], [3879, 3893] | 2.8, 22.3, 15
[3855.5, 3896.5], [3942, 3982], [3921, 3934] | 1.2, 15.2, 15.1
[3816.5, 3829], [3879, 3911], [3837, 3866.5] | 1.4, 20.9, 14.7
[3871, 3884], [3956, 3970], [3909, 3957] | 1.6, 15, 15.2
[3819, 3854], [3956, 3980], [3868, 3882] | 2.0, 19.9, 15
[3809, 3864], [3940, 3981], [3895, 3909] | 2.9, 21.2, 15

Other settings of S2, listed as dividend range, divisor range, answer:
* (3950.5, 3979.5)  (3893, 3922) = 1.05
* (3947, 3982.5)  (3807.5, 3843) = 0.66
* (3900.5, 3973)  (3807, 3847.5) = 0.64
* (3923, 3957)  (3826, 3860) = 0.80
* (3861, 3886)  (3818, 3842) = 0.73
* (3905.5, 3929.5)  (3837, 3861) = 0.80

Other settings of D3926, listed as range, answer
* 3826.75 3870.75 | 11.21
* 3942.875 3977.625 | 11.08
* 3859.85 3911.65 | 10.45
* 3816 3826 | 14.36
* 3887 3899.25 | 11.03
